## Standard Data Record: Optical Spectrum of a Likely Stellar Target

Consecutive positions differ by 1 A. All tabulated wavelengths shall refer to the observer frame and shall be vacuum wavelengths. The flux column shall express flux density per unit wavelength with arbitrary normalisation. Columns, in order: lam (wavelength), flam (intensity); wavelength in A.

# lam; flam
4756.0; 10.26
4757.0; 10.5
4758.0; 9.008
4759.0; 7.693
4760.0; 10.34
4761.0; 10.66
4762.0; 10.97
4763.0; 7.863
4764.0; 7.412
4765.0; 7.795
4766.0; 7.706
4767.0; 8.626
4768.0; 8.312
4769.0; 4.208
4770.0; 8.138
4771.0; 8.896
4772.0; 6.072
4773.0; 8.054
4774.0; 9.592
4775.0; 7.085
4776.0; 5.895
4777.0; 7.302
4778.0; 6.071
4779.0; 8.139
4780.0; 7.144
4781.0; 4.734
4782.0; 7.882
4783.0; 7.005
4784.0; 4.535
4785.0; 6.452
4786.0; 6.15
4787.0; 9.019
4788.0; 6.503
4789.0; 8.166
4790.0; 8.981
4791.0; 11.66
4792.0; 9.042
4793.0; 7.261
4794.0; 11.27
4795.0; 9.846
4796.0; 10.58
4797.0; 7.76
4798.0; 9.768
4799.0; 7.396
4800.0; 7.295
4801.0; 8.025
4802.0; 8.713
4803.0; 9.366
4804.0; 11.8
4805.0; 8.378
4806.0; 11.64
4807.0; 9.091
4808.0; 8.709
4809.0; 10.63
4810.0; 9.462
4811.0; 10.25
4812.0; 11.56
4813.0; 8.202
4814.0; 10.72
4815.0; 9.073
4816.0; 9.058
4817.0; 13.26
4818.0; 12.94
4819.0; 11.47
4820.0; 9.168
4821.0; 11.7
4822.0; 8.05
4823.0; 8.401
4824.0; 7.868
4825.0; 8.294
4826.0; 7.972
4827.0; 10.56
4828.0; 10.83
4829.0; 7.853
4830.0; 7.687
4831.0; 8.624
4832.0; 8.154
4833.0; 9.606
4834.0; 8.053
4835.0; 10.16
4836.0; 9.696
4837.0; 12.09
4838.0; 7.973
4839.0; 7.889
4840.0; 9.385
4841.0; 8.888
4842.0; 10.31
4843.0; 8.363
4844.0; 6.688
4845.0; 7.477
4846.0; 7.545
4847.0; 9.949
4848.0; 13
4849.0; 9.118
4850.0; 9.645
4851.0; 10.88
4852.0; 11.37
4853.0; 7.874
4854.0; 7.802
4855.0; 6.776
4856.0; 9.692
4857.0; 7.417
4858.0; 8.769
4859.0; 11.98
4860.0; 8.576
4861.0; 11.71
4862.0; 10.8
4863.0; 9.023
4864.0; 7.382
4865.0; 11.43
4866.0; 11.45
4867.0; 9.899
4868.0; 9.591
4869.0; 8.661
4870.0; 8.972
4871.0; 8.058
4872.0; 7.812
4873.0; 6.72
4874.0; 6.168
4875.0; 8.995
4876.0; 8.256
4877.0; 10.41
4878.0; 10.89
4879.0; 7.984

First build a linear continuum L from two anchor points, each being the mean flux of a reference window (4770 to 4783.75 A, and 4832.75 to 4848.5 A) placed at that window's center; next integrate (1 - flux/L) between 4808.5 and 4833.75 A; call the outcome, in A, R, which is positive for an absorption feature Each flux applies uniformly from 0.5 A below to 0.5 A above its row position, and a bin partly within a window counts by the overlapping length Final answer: -3.2 A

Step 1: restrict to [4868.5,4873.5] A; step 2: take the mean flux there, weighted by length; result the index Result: 8.04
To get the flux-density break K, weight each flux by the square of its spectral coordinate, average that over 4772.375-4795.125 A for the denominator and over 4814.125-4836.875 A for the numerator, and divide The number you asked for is 1.26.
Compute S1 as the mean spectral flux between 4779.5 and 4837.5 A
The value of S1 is 9.06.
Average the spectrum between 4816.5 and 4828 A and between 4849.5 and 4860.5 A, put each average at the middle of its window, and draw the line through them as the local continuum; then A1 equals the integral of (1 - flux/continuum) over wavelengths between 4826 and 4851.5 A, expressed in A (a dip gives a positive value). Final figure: 1.0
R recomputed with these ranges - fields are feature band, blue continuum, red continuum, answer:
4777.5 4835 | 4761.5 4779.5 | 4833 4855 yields -3.3 A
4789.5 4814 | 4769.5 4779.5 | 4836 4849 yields -3.9 A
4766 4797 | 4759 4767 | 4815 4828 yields 4.9 A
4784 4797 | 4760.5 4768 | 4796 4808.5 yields 0.6 A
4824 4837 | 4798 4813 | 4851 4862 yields 0.5 A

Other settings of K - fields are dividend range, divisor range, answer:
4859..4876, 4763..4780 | 1.27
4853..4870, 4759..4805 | 1.19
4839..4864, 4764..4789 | 1.33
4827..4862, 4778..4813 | 1.09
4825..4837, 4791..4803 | 1.03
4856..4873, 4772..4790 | 1.38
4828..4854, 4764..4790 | 1.30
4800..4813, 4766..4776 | 1.29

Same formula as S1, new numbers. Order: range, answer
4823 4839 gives 8.97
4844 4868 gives 9.49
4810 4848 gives 9.39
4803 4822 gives 10.3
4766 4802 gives 7.81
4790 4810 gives 9.37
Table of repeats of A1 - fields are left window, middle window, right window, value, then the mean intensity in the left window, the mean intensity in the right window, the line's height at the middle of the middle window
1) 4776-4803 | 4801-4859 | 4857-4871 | -3.5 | 7.94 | 9.71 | 8.9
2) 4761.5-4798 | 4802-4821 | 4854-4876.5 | -4.5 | 7.86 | 8.98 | 8.28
